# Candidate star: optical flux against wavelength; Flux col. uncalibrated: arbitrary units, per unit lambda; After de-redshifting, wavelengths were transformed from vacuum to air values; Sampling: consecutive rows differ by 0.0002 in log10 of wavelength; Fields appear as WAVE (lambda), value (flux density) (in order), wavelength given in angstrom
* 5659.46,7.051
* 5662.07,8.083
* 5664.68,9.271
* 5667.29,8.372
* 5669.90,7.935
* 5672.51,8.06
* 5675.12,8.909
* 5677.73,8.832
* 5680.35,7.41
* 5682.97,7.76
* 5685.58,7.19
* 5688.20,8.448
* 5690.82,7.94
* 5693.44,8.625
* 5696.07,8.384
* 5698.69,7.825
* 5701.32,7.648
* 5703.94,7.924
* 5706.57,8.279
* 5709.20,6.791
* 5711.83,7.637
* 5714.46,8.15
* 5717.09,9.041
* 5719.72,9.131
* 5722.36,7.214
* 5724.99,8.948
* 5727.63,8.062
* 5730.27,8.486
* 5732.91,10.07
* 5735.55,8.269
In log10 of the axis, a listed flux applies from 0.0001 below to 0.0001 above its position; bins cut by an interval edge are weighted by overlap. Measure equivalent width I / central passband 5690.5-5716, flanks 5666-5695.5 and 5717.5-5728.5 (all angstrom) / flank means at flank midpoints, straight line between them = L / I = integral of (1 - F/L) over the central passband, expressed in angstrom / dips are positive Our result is 1.1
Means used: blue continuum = 8.14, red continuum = 8.41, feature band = 7.93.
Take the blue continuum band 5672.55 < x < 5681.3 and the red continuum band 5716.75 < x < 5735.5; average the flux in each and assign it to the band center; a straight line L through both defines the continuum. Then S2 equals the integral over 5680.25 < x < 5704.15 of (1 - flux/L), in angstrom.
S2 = 1.5 angstrom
